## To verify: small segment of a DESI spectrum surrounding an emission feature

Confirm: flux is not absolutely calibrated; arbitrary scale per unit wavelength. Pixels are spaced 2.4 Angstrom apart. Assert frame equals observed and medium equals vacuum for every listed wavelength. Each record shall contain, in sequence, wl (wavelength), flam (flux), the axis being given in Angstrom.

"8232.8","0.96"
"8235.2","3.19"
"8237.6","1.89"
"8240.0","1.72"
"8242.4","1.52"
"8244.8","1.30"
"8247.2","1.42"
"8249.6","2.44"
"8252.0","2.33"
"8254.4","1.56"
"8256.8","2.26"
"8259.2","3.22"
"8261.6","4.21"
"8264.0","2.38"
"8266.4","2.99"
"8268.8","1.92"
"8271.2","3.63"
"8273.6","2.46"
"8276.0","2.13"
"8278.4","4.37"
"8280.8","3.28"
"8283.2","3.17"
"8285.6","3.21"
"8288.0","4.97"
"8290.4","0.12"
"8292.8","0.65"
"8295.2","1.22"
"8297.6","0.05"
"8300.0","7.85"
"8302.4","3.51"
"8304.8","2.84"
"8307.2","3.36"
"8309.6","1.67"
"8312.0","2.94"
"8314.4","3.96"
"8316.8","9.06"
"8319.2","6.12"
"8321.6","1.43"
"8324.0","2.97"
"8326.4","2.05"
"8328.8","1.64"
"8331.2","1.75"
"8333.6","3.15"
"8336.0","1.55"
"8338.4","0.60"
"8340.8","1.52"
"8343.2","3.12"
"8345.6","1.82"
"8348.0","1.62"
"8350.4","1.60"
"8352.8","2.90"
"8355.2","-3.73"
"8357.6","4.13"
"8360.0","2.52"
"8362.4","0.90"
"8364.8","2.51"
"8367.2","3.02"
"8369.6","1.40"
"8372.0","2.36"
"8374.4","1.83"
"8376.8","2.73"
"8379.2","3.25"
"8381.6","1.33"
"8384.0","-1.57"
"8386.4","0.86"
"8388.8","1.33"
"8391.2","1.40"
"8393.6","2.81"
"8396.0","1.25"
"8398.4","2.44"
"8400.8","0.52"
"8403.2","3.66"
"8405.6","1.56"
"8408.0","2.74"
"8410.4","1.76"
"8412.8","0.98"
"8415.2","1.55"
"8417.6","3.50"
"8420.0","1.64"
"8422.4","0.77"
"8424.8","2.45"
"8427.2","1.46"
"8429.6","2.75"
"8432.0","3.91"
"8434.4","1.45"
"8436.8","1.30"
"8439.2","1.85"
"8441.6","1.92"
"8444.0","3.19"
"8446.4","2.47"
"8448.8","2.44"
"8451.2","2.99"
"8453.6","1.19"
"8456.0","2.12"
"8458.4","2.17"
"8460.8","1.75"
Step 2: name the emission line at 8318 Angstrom H-gamma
